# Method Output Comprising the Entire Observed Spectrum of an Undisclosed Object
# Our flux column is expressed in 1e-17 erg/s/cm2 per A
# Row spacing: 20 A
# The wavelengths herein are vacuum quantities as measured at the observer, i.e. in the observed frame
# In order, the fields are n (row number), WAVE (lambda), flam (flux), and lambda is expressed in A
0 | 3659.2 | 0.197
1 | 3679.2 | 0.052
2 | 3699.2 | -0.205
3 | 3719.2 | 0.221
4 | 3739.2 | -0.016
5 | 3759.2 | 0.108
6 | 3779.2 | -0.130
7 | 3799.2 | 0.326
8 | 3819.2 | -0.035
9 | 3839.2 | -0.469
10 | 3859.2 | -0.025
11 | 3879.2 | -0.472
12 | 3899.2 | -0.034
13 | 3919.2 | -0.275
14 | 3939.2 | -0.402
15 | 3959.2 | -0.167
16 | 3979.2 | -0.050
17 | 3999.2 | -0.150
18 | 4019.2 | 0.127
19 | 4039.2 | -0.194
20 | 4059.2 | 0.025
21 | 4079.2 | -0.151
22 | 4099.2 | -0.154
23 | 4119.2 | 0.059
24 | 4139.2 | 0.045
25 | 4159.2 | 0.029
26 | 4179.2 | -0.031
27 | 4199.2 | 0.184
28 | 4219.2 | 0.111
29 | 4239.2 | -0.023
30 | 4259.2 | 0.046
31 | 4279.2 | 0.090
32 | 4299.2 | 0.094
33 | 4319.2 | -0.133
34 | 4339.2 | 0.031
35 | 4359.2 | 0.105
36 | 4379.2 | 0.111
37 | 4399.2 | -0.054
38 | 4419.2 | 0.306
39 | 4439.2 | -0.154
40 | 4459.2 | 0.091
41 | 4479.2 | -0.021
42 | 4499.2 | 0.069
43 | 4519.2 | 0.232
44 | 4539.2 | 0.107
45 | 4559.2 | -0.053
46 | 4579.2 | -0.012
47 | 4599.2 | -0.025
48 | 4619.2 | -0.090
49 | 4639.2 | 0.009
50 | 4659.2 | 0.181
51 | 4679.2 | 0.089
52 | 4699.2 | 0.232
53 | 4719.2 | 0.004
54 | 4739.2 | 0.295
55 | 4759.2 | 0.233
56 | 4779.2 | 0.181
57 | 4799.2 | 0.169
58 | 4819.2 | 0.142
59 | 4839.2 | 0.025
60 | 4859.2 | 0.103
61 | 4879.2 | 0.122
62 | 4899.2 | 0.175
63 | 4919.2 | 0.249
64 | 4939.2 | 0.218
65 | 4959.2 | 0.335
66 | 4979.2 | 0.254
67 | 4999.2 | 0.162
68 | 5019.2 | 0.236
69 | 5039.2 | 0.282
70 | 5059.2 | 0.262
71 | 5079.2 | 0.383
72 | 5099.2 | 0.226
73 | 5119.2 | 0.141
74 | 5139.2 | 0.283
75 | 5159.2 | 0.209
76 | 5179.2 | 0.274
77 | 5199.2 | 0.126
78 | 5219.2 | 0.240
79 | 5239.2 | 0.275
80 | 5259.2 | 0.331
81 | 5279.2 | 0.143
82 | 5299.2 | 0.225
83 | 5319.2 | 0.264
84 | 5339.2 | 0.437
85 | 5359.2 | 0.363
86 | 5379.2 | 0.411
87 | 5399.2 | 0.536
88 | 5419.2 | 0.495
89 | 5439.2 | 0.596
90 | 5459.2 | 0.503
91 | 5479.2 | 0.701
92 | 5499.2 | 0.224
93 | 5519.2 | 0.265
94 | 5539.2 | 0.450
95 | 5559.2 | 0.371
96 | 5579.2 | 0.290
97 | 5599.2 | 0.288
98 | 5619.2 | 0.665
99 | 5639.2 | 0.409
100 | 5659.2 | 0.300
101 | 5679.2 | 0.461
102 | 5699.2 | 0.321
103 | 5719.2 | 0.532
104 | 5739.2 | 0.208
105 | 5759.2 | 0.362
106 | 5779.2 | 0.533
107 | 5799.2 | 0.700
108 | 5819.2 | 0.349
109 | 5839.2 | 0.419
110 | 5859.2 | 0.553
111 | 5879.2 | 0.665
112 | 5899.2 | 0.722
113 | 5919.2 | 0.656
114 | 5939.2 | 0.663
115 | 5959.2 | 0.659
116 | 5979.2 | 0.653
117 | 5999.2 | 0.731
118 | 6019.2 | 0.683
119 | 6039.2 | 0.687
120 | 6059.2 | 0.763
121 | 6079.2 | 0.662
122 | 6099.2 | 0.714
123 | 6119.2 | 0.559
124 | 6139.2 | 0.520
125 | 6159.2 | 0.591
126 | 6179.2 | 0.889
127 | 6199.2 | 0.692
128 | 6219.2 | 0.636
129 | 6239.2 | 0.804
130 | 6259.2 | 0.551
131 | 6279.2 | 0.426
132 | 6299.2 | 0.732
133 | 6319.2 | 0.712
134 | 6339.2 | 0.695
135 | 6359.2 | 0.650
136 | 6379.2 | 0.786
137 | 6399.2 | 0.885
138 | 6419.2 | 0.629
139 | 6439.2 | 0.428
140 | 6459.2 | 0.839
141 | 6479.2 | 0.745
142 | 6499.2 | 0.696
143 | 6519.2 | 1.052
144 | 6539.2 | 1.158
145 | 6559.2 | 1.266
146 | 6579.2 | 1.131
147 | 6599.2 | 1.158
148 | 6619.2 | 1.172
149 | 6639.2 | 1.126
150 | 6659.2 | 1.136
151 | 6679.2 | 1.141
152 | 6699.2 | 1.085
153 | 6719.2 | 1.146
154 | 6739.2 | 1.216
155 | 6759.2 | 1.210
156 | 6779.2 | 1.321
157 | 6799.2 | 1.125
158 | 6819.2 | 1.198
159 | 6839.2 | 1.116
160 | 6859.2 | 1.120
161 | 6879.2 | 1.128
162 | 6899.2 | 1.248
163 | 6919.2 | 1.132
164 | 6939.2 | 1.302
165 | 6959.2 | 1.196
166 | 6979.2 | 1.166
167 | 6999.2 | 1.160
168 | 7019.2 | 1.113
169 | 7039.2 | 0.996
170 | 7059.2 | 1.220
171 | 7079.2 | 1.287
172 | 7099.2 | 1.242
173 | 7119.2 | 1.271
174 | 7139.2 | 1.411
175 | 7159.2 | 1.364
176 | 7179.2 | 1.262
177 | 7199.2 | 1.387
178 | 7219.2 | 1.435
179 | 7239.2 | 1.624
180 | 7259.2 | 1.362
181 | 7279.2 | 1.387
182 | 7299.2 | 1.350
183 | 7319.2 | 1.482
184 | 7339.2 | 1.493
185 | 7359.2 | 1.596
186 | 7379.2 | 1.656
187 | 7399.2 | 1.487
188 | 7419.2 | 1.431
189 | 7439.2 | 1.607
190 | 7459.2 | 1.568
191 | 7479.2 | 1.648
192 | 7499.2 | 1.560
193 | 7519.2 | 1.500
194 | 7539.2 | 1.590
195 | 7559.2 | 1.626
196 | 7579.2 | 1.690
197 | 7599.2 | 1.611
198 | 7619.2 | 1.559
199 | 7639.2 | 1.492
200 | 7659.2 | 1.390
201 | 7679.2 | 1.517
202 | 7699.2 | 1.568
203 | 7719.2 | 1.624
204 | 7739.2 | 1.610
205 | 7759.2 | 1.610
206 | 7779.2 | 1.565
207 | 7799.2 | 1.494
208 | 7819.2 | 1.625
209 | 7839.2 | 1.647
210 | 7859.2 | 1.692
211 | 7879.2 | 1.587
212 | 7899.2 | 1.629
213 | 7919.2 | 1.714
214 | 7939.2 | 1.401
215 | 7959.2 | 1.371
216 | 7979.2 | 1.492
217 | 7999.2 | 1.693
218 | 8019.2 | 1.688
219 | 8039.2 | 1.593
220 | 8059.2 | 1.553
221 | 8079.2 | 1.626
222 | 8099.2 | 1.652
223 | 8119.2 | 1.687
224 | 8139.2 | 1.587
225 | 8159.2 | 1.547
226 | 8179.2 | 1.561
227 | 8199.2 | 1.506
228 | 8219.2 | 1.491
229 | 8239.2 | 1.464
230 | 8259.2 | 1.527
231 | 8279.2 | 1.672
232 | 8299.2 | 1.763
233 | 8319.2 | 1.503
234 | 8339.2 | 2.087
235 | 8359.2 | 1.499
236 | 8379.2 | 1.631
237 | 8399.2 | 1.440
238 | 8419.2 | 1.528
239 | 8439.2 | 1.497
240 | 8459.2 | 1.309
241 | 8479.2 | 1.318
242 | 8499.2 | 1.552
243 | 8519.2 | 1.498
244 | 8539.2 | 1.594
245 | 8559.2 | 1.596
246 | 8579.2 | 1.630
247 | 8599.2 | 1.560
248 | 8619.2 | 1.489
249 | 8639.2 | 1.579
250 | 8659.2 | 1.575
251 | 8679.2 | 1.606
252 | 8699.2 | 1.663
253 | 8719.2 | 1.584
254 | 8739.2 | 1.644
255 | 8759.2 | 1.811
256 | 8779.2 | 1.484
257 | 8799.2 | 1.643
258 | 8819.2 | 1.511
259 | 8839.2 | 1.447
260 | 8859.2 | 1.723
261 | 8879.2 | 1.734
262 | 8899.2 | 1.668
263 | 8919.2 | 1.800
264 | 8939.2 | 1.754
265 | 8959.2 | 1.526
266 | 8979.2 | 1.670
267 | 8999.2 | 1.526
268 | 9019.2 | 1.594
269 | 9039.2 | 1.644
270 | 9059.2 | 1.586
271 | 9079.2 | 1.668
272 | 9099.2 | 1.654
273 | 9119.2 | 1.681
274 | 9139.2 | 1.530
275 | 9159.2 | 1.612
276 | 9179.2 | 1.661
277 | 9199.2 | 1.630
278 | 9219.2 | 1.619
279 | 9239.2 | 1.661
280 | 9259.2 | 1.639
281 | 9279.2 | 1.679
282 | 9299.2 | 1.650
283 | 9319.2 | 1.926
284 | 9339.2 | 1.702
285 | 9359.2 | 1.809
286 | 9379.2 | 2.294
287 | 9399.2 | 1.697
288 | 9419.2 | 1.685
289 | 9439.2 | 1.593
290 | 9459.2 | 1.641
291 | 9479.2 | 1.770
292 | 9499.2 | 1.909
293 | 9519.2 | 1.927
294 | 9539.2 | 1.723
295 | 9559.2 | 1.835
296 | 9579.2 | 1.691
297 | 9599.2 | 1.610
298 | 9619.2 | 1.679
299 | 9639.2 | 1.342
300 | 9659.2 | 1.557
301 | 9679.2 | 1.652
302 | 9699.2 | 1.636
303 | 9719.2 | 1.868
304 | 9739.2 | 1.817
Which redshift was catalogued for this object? 0.635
